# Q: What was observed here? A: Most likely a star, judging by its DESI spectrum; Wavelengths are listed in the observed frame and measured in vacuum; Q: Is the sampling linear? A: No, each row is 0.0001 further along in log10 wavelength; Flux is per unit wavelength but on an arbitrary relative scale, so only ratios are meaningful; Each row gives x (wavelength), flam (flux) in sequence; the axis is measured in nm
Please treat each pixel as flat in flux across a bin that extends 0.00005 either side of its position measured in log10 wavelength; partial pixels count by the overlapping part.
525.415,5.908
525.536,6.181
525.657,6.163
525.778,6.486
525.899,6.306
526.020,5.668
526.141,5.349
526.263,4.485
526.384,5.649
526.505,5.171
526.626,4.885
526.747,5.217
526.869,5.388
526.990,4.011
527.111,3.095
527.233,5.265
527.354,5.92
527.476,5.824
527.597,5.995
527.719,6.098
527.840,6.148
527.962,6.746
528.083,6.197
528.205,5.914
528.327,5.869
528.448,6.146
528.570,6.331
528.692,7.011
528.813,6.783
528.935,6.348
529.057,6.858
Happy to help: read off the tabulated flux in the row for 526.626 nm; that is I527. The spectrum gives 4.885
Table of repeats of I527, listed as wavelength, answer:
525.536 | 6.181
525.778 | 6.486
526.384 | 5.649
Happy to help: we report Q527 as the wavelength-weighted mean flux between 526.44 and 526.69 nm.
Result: 5.06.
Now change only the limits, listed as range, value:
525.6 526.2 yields 6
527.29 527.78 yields 5.96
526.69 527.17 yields 4.43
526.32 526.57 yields 5.4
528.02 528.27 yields 6.06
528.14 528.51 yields 5.97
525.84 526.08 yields 5.99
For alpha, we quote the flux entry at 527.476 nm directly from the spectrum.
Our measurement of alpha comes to 5.824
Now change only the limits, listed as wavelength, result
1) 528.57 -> 6.331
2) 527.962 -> 6.746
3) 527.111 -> 3.095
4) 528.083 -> 6.197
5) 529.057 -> 6.858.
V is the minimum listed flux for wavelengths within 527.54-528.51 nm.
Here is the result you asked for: 5.869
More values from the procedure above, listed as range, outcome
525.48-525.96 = 6.163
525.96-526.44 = 4.485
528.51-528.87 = 6.331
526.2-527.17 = 3.095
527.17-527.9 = 5.265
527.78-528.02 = 6.148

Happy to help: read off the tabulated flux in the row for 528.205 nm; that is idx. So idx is 5.914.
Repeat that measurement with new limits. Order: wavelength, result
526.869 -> 5.388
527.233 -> 5.265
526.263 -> 4.485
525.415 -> 5.908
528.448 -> 6.146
